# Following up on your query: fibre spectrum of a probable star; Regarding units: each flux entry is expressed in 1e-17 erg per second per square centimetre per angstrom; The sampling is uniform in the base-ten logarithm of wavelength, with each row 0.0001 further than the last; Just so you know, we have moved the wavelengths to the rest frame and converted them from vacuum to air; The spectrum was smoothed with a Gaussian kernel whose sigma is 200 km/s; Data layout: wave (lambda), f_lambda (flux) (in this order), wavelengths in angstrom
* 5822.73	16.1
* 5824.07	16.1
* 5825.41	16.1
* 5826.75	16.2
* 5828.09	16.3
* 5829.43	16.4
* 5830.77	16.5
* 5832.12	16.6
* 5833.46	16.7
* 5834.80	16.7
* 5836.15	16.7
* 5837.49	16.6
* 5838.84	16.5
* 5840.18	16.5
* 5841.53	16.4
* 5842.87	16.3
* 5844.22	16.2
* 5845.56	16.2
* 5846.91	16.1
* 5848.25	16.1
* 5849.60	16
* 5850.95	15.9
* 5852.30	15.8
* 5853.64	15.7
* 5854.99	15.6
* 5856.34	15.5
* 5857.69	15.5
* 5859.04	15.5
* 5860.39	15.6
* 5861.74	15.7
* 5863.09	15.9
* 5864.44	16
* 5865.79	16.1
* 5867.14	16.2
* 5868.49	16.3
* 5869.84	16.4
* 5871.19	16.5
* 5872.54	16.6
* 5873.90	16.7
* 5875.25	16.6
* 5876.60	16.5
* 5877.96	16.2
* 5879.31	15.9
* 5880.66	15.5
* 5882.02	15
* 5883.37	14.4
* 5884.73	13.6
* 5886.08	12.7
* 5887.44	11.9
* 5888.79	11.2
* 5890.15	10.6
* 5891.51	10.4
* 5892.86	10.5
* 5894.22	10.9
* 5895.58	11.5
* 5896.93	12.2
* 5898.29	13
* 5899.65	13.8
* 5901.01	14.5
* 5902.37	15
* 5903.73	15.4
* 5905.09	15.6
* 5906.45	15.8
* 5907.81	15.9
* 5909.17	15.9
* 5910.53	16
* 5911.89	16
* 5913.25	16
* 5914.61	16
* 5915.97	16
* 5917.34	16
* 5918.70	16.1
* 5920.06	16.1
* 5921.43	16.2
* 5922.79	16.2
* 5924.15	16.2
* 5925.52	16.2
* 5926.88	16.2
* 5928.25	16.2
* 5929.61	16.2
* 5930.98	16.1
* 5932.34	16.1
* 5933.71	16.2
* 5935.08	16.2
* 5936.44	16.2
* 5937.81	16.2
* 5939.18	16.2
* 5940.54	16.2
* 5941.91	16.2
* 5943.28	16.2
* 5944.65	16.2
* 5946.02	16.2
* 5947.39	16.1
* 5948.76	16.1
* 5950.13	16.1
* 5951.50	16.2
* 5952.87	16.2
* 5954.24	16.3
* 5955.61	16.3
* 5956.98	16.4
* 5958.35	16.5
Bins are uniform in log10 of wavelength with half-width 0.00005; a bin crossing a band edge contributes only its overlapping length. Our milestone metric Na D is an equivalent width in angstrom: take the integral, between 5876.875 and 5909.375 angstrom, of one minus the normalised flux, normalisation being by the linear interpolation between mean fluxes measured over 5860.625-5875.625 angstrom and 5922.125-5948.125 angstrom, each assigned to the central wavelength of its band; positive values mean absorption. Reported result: 5.2 angstrom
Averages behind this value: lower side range 16.2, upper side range 16.2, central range 13.6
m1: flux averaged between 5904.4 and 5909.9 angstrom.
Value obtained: 15.8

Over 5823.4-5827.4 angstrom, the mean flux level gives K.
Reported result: 16.1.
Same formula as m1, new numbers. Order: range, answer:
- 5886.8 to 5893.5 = 10.9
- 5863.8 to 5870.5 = 16.2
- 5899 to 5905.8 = 14.9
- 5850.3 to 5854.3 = 15.8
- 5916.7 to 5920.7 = 16.1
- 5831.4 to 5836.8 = 16.7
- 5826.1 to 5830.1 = 16.3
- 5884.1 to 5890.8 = 12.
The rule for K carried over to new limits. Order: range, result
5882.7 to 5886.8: 13.5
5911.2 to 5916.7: 16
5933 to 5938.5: 16.2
